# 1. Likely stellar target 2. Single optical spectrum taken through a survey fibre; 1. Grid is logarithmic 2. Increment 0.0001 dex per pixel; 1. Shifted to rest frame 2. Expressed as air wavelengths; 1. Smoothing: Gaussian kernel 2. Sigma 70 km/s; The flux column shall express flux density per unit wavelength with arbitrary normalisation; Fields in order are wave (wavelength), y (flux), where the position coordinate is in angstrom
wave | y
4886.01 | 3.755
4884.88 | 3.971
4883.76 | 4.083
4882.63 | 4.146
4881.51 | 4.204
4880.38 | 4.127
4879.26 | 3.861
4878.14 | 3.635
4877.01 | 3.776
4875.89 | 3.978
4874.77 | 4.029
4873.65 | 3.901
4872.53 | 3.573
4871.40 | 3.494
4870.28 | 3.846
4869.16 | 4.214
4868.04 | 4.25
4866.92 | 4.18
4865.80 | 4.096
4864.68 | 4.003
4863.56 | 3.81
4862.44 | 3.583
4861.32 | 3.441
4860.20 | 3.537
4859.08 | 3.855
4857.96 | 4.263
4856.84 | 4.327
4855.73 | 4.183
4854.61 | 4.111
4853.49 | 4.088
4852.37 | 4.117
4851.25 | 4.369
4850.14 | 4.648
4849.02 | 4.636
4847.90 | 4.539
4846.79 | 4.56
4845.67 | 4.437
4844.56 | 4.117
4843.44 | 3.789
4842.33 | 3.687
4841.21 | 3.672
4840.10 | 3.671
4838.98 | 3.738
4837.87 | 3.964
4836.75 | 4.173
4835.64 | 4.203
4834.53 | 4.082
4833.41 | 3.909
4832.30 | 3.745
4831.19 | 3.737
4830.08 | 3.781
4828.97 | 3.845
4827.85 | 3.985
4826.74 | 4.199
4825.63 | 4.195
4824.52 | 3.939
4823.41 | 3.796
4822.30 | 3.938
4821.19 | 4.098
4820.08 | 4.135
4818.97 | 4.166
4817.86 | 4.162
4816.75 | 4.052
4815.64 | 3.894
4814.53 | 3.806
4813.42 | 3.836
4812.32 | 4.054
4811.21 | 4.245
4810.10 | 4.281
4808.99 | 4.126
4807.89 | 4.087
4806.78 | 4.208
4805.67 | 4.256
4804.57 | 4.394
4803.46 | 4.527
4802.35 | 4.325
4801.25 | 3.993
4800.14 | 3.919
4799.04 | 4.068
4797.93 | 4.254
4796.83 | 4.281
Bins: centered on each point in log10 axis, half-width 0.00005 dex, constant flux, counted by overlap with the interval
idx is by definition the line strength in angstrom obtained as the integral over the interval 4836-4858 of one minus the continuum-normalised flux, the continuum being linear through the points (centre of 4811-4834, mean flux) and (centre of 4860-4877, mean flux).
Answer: -1.3 angstrom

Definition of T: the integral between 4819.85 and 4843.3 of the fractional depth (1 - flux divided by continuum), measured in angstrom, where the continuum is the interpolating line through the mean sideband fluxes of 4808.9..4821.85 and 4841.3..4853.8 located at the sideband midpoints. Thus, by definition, 1.3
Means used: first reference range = 4.07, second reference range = 4.25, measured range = 3.92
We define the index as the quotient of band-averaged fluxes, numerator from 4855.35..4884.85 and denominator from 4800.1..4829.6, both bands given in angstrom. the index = 1.0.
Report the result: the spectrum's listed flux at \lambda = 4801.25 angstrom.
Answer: 3.993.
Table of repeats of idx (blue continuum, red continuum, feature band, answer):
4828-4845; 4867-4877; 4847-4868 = -1.13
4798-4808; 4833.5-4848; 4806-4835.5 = 0.75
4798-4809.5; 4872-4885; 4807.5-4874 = 0.80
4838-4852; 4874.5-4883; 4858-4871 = 0.45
